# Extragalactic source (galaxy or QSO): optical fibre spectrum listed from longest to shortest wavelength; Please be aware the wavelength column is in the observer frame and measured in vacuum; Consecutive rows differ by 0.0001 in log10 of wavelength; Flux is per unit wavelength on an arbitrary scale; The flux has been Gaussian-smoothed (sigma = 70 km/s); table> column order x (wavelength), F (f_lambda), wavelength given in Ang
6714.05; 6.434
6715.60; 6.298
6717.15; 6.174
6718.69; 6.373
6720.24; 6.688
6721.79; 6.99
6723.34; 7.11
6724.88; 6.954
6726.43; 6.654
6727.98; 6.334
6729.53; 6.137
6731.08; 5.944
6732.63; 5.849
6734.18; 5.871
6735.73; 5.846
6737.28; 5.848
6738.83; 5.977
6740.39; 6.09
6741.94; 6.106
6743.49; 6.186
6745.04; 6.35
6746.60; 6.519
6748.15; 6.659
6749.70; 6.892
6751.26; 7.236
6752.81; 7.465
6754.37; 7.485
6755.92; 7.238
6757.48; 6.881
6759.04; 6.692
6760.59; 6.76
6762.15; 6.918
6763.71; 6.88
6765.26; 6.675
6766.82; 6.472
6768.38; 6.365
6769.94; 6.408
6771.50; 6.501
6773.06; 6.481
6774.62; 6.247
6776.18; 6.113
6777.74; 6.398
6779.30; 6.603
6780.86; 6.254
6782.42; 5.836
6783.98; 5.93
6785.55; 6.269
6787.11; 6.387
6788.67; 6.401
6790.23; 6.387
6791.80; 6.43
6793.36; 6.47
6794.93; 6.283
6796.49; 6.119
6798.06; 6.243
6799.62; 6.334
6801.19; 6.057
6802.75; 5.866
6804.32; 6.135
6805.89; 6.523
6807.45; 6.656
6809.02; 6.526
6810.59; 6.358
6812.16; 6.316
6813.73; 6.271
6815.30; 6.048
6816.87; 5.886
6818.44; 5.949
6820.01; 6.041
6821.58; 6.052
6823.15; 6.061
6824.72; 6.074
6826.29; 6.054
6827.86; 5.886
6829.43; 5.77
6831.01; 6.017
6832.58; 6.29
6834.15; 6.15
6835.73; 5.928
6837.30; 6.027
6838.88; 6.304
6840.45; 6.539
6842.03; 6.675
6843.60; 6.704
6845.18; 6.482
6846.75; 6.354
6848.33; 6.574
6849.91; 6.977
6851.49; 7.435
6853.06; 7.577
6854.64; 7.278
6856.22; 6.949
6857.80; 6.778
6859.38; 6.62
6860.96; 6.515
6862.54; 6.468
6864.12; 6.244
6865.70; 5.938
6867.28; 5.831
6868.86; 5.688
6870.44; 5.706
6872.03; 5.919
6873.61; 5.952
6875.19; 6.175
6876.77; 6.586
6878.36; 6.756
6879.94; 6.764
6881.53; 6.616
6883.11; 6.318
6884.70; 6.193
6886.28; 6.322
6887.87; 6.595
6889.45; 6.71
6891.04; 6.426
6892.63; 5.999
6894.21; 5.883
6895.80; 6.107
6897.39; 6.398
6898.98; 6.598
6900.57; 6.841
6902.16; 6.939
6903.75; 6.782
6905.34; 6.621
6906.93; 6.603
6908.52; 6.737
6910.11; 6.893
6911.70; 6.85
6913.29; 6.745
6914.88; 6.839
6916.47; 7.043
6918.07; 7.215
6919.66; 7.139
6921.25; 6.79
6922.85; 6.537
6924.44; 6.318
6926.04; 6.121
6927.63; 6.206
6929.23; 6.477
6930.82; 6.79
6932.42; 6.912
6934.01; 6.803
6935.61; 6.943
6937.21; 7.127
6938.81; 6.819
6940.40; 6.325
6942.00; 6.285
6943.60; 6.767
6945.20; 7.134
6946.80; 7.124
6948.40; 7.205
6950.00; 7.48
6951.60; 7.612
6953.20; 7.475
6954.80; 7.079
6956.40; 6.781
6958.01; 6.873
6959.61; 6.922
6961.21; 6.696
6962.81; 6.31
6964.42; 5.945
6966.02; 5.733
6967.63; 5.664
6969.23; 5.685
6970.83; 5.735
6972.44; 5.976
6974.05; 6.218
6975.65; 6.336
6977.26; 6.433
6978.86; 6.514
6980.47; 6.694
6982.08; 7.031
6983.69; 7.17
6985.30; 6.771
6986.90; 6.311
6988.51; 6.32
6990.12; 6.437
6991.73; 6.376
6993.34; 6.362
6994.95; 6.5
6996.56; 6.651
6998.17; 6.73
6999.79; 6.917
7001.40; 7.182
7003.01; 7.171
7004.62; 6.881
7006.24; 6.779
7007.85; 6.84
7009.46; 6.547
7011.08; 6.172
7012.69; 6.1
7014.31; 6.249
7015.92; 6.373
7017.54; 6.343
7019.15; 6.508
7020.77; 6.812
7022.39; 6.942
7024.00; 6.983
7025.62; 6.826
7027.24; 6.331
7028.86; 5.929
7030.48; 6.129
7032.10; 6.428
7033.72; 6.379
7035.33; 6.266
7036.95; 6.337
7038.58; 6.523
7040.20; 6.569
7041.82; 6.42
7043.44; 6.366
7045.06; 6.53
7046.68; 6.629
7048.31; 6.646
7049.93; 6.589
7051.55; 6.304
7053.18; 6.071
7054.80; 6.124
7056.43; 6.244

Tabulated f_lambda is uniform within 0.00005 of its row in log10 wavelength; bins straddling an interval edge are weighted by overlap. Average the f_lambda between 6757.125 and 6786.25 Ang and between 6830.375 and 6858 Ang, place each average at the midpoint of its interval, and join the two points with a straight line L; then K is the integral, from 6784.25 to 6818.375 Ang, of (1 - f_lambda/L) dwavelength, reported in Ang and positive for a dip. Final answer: 1.3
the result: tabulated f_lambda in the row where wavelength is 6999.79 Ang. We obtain 6.917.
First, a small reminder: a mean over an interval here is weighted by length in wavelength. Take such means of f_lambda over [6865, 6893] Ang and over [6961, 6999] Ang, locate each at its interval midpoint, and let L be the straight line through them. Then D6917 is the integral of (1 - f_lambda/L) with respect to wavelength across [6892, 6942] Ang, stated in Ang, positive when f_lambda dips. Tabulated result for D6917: -2.9 Ang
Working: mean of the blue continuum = 6.25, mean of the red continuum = 6.35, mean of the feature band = 6.66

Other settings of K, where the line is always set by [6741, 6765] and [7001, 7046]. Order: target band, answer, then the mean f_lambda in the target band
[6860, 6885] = 1.70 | 6.23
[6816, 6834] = 1.94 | 6.02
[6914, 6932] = -0.14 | 6.68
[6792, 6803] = 0.88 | 6.23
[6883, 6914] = 0.59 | 6.53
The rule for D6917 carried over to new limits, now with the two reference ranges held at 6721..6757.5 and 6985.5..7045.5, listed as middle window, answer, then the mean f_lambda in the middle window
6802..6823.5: 1.1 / 6.19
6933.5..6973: -0.8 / 6.66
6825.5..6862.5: 0.0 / 6.52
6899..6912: -0.5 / 6.77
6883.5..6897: 0.5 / 6.28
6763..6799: 0.9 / 6.35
